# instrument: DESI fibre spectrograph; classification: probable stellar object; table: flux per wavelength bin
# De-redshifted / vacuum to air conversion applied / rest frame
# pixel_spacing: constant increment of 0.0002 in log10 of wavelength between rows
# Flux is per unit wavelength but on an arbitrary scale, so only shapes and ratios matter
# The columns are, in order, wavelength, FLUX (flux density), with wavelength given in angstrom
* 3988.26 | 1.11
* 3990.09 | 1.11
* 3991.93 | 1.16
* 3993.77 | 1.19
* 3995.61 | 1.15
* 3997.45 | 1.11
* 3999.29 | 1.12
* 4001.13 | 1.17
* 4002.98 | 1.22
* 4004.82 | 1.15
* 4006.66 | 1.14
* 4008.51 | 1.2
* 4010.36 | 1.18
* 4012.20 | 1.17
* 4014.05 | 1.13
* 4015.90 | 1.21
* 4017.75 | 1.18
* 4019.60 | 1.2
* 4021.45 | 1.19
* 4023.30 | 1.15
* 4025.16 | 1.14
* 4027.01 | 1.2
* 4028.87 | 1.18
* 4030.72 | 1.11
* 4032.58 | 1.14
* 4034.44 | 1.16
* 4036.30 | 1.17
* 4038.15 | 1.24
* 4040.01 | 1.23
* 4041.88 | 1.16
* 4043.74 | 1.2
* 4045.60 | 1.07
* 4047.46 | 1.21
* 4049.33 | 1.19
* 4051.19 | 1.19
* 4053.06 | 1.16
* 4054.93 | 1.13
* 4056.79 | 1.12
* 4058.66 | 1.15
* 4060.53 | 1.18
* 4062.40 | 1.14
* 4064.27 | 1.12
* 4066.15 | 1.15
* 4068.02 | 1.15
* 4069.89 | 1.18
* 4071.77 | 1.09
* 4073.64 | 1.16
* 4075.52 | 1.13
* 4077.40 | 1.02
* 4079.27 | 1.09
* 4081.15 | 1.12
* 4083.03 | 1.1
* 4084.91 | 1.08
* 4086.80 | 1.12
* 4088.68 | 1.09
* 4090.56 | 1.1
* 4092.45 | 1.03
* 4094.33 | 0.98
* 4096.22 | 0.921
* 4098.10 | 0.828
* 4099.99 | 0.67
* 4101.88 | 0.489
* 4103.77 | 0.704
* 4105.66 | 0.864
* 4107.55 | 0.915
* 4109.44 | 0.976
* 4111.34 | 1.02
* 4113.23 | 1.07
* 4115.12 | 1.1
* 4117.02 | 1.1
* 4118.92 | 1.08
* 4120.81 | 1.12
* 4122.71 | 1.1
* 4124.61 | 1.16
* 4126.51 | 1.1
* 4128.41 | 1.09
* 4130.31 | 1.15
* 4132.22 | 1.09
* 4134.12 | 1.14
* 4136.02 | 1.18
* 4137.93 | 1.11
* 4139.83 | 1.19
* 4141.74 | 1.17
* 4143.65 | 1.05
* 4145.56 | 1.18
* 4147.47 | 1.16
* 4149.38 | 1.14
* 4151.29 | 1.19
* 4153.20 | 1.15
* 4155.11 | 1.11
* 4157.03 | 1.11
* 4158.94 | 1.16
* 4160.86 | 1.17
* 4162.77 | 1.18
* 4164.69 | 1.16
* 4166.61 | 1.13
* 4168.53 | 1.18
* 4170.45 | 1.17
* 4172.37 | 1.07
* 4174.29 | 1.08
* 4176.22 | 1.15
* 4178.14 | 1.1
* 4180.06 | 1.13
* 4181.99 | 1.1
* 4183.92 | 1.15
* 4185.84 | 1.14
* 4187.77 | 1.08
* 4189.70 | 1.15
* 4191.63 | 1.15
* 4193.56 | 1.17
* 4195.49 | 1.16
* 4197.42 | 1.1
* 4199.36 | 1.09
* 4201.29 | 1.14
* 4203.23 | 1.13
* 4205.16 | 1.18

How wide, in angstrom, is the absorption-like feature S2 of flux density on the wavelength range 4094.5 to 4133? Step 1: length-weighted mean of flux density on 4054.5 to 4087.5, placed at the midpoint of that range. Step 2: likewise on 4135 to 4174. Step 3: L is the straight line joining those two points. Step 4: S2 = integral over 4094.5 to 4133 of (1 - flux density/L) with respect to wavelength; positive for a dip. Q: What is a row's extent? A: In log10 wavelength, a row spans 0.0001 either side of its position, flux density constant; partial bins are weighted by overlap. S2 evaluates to 5.4 angstrom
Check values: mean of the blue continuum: 1.12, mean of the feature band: 0.977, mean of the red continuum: 1.15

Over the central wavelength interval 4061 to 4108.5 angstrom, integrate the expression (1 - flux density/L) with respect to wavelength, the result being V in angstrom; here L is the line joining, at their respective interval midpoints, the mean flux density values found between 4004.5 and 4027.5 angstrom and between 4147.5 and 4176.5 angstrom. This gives 6.1 angstrom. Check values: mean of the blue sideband 1.17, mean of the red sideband 1.14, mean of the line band 1.01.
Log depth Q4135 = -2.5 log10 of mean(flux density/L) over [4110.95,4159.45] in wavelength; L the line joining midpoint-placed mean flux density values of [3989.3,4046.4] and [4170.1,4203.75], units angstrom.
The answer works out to 0.01 mag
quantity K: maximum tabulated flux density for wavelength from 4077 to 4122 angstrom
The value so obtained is 1.12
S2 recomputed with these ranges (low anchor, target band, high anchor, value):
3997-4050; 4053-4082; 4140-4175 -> 0.8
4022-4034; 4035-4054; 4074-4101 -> -1.1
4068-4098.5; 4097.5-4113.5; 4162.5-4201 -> 3.8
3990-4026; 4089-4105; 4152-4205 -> 4.2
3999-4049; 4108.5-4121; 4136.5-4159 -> 1.0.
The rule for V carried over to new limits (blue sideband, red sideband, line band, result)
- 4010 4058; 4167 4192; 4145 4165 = -0.4 angstrom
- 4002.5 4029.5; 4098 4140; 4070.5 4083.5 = -0.3 angstrom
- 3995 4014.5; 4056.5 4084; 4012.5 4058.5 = -1.0 angstrom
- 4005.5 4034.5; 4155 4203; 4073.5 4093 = 1.0 angstrom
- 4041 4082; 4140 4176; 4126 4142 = 0.1 angstrom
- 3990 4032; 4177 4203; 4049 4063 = 0.0 angstrom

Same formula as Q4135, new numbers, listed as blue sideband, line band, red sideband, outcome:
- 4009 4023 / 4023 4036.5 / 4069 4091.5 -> 0.01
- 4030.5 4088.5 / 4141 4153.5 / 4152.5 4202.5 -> -0.01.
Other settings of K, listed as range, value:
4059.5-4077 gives 1.18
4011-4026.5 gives 1.21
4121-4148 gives 1.19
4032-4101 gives 1.24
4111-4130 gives 1.16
